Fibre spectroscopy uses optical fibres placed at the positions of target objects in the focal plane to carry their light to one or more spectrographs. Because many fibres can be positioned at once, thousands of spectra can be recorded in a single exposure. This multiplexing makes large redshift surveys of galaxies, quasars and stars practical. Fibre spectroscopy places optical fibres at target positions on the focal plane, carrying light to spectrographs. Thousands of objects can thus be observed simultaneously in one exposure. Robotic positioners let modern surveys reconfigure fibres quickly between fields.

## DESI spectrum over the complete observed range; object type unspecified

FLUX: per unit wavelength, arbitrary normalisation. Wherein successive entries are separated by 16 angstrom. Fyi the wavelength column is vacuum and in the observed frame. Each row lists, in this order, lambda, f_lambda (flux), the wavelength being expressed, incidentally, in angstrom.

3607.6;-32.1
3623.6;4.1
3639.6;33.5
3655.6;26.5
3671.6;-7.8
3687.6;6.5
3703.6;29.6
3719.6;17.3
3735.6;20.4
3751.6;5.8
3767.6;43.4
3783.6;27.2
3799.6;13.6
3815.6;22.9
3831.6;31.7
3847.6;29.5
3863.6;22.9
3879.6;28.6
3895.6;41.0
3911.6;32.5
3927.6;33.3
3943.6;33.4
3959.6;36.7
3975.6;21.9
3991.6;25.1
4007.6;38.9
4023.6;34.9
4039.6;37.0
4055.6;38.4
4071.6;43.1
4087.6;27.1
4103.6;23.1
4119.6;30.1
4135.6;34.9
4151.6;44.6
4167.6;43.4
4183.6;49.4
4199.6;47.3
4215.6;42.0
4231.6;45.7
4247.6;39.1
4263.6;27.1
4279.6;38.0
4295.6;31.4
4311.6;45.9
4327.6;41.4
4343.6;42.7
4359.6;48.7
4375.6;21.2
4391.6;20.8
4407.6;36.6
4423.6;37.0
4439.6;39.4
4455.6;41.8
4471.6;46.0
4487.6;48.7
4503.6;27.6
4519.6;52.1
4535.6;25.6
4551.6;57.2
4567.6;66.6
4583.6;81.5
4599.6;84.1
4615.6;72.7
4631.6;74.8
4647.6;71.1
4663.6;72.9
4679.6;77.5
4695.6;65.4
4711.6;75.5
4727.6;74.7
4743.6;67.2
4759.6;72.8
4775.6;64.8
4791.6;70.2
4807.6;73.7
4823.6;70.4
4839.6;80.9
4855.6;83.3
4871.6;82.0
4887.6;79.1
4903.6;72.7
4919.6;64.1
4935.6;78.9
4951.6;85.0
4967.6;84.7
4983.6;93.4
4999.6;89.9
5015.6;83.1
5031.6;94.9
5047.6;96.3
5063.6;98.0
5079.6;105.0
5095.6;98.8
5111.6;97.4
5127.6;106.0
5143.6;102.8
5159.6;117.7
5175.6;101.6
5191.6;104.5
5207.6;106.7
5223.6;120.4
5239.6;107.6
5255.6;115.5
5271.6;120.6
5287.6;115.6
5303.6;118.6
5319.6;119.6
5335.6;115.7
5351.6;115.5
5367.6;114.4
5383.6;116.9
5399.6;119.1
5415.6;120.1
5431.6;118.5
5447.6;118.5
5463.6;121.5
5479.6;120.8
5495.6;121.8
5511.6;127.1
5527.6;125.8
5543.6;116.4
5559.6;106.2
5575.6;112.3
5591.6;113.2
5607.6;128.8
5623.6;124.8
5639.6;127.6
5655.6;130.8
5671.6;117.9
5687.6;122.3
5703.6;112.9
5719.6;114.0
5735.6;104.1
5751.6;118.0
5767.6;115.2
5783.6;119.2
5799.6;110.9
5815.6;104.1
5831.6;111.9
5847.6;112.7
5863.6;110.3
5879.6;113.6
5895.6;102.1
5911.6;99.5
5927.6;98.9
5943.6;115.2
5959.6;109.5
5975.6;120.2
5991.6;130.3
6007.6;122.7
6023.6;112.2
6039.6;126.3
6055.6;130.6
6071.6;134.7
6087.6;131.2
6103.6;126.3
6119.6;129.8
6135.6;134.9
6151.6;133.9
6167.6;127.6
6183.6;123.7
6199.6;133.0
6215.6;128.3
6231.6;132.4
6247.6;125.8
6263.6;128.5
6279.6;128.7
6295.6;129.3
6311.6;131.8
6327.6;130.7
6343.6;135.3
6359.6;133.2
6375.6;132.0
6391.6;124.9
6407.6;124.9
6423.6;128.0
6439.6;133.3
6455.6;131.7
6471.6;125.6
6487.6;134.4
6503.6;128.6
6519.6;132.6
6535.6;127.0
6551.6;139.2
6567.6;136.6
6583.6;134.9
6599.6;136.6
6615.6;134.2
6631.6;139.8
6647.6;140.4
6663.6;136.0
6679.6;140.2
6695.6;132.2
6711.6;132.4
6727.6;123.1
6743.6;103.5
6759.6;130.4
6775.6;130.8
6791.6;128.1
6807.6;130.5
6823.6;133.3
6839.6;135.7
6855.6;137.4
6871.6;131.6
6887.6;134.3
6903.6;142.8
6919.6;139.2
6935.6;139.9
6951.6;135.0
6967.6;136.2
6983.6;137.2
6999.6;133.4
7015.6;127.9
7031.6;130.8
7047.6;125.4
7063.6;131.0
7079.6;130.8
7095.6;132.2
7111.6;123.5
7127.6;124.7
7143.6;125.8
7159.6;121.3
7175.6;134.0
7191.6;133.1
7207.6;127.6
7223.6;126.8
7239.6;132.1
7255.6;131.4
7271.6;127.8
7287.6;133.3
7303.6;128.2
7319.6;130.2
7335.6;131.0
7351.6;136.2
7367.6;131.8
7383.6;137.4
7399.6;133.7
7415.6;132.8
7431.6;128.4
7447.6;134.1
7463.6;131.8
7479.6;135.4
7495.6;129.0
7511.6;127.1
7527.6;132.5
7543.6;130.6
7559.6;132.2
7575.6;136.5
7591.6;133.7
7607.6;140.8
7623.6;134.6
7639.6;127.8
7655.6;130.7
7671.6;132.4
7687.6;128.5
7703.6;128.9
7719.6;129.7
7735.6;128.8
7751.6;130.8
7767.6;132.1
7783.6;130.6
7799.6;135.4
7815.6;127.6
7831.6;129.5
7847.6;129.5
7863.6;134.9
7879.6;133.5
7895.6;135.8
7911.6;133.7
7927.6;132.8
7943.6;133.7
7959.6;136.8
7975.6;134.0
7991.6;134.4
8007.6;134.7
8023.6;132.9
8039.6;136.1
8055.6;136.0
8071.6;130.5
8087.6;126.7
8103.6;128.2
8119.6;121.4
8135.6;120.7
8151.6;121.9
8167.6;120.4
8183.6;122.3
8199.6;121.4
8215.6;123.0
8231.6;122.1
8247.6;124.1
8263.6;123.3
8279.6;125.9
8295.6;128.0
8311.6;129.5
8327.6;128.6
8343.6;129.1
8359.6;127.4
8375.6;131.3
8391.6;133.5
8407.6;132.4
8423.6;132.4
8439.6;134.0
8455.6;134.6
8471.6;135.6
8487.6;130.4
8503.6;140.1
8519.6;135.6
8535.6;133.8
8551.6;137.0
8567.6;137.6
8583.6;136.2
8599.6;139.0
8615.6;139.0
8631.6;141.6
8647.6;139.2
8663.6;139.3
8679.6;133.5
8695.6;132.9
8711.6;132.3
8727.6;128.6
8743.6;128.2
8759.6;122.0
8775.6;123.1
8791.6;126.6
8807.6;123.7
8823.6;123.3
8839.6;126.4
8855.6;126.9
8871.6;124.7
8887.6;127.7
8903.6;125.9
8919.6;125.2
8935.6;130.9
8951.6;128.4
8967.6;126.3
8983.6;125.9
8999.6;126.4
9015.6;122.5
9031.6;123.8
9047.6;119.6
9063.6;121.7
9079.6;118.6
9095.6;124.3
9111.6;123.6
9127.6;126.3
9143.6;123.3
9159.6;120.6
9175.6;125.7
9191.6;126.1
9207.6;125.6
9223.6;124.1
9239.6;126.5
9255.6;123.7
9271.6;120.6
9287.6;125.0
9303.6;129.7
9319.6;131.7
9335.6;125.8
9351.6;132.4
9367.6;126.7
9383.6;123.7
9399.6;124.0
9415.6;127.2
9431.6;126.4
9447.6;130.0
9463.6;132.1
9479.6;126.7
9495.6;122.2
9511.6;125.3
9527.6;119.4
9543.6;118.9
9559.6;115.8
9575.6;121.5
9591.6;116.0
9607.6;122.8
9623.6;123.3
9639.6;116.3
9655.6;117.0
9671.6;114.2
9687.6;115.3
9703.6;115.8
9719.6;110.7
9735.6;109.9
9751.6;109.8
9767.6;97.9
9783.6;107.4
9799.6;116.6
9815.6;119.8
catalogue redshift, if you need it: 0.14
